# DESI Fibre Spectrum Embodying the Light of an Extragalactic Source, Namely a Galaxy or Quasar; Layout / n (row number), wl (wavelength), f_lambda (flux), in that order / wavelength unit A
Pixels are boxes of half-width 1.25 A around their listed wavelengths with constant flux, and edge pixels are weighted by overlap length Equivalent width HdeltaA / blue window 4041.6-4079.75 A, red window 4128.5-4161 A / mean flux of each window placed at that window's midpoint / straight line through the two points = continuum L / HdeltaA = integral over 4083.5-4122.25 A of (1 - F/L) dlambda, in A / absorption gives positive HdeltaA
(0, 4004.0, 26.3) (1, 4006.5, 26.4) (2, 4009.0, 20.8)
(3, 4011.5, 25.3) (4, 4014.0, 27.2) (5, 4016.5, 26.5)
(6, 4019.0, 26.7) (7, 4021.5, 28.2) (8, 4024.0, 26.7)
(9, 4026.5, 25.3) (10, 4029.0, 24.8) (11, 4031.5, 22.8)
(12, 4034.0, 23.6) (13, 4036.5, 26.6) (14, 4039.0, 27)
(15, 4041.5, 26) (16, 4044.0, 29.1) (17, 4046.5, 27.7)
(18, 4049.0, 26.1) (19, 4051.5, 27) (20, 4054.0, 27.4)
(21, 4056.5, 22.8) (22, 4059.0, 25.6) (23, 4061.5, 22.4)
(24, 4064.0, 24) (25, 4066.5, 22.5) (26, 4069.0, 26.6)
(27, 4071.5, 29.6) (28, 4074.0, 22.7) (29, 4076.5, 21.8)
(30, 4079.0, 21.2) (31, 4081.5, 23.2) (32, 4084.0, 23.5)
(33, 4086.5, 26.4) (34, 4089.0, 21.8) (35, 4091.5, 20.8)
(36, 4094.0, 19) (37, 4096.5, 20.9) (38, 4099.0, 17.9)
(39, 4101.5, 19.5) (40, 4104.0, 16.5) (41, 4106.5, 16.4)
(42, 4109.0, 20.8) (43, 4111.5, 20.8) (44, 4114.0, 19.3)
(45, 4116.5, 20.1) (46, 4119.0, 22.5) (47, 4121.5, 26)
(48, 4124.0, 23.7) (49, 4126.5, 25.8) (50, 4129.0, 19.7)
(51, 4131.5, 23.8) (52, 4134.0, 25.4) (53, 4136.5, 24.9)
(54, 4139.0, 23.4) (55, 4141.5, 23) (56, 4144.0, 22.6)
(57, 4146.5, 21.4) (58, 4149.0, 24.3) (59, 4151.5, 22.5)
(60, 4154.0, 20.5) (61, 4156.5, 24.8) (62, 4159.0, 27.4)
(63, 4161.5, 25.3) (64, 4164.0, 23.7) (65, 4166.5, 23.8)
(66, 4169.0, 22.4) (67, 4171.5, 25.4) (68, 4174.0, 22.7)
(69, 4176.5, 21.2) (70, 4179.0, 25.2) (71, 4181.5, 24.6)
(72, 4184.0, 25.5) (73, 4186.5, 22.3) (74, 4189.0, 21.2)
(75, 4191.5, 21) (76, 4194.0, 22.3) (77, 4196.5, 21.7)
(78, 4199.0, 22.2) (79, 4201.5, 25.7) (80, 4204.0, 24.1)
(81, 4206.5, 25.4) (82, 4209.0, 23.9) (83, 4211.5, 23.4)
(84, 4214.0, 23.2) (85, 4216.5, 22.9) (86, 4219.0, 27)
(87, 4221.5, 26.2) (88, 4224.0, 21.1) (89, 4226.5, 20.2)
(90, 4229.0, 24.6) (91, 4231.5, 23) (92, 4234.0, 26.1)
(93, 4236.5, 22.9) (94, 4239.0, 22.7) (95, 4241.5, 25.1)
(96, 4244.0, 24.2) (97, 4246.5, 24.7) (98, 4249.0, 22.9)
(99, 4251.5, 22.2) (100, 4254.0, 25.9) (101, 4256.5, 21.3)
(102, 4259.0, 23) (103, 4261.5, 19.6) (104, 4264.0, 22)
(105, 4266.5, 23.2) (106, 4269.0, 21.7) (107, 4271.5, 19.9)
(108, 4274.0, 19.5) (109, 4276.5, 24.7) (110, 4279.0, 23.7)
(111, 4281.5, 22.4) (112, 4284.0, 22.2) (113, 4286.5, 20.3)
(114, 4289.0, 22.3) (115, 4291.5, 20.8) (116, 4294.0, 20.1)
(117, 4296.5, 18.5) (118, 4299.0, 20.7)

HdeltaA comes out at 5.9 A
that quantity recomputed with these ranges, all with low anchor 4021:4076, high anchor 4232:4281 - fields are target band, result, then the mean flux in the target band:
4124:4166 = 1.2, 23.7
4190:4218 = 0.4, 23.3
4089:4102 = 2.7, 19.8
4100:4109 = 2.5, 17.9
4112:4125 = 1.3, 22.2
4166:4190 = 0.5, 23.4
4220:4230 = 0.1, 23.1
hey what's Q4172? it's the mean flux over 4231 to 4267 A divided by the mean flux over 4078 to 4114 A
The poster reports 1.13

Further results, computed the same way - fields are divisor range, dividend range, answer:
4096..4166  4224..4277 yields 1.02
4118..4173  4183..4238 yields 0.99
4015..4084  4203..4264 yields 0.93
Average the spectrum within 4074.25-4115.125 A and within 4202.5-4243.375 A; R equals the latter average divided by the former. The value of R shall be 1.16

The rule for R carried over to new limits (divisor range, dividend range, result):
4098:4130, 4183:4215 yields 1.12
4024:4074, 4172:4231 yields 0.91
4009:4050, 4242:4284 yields 0.87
